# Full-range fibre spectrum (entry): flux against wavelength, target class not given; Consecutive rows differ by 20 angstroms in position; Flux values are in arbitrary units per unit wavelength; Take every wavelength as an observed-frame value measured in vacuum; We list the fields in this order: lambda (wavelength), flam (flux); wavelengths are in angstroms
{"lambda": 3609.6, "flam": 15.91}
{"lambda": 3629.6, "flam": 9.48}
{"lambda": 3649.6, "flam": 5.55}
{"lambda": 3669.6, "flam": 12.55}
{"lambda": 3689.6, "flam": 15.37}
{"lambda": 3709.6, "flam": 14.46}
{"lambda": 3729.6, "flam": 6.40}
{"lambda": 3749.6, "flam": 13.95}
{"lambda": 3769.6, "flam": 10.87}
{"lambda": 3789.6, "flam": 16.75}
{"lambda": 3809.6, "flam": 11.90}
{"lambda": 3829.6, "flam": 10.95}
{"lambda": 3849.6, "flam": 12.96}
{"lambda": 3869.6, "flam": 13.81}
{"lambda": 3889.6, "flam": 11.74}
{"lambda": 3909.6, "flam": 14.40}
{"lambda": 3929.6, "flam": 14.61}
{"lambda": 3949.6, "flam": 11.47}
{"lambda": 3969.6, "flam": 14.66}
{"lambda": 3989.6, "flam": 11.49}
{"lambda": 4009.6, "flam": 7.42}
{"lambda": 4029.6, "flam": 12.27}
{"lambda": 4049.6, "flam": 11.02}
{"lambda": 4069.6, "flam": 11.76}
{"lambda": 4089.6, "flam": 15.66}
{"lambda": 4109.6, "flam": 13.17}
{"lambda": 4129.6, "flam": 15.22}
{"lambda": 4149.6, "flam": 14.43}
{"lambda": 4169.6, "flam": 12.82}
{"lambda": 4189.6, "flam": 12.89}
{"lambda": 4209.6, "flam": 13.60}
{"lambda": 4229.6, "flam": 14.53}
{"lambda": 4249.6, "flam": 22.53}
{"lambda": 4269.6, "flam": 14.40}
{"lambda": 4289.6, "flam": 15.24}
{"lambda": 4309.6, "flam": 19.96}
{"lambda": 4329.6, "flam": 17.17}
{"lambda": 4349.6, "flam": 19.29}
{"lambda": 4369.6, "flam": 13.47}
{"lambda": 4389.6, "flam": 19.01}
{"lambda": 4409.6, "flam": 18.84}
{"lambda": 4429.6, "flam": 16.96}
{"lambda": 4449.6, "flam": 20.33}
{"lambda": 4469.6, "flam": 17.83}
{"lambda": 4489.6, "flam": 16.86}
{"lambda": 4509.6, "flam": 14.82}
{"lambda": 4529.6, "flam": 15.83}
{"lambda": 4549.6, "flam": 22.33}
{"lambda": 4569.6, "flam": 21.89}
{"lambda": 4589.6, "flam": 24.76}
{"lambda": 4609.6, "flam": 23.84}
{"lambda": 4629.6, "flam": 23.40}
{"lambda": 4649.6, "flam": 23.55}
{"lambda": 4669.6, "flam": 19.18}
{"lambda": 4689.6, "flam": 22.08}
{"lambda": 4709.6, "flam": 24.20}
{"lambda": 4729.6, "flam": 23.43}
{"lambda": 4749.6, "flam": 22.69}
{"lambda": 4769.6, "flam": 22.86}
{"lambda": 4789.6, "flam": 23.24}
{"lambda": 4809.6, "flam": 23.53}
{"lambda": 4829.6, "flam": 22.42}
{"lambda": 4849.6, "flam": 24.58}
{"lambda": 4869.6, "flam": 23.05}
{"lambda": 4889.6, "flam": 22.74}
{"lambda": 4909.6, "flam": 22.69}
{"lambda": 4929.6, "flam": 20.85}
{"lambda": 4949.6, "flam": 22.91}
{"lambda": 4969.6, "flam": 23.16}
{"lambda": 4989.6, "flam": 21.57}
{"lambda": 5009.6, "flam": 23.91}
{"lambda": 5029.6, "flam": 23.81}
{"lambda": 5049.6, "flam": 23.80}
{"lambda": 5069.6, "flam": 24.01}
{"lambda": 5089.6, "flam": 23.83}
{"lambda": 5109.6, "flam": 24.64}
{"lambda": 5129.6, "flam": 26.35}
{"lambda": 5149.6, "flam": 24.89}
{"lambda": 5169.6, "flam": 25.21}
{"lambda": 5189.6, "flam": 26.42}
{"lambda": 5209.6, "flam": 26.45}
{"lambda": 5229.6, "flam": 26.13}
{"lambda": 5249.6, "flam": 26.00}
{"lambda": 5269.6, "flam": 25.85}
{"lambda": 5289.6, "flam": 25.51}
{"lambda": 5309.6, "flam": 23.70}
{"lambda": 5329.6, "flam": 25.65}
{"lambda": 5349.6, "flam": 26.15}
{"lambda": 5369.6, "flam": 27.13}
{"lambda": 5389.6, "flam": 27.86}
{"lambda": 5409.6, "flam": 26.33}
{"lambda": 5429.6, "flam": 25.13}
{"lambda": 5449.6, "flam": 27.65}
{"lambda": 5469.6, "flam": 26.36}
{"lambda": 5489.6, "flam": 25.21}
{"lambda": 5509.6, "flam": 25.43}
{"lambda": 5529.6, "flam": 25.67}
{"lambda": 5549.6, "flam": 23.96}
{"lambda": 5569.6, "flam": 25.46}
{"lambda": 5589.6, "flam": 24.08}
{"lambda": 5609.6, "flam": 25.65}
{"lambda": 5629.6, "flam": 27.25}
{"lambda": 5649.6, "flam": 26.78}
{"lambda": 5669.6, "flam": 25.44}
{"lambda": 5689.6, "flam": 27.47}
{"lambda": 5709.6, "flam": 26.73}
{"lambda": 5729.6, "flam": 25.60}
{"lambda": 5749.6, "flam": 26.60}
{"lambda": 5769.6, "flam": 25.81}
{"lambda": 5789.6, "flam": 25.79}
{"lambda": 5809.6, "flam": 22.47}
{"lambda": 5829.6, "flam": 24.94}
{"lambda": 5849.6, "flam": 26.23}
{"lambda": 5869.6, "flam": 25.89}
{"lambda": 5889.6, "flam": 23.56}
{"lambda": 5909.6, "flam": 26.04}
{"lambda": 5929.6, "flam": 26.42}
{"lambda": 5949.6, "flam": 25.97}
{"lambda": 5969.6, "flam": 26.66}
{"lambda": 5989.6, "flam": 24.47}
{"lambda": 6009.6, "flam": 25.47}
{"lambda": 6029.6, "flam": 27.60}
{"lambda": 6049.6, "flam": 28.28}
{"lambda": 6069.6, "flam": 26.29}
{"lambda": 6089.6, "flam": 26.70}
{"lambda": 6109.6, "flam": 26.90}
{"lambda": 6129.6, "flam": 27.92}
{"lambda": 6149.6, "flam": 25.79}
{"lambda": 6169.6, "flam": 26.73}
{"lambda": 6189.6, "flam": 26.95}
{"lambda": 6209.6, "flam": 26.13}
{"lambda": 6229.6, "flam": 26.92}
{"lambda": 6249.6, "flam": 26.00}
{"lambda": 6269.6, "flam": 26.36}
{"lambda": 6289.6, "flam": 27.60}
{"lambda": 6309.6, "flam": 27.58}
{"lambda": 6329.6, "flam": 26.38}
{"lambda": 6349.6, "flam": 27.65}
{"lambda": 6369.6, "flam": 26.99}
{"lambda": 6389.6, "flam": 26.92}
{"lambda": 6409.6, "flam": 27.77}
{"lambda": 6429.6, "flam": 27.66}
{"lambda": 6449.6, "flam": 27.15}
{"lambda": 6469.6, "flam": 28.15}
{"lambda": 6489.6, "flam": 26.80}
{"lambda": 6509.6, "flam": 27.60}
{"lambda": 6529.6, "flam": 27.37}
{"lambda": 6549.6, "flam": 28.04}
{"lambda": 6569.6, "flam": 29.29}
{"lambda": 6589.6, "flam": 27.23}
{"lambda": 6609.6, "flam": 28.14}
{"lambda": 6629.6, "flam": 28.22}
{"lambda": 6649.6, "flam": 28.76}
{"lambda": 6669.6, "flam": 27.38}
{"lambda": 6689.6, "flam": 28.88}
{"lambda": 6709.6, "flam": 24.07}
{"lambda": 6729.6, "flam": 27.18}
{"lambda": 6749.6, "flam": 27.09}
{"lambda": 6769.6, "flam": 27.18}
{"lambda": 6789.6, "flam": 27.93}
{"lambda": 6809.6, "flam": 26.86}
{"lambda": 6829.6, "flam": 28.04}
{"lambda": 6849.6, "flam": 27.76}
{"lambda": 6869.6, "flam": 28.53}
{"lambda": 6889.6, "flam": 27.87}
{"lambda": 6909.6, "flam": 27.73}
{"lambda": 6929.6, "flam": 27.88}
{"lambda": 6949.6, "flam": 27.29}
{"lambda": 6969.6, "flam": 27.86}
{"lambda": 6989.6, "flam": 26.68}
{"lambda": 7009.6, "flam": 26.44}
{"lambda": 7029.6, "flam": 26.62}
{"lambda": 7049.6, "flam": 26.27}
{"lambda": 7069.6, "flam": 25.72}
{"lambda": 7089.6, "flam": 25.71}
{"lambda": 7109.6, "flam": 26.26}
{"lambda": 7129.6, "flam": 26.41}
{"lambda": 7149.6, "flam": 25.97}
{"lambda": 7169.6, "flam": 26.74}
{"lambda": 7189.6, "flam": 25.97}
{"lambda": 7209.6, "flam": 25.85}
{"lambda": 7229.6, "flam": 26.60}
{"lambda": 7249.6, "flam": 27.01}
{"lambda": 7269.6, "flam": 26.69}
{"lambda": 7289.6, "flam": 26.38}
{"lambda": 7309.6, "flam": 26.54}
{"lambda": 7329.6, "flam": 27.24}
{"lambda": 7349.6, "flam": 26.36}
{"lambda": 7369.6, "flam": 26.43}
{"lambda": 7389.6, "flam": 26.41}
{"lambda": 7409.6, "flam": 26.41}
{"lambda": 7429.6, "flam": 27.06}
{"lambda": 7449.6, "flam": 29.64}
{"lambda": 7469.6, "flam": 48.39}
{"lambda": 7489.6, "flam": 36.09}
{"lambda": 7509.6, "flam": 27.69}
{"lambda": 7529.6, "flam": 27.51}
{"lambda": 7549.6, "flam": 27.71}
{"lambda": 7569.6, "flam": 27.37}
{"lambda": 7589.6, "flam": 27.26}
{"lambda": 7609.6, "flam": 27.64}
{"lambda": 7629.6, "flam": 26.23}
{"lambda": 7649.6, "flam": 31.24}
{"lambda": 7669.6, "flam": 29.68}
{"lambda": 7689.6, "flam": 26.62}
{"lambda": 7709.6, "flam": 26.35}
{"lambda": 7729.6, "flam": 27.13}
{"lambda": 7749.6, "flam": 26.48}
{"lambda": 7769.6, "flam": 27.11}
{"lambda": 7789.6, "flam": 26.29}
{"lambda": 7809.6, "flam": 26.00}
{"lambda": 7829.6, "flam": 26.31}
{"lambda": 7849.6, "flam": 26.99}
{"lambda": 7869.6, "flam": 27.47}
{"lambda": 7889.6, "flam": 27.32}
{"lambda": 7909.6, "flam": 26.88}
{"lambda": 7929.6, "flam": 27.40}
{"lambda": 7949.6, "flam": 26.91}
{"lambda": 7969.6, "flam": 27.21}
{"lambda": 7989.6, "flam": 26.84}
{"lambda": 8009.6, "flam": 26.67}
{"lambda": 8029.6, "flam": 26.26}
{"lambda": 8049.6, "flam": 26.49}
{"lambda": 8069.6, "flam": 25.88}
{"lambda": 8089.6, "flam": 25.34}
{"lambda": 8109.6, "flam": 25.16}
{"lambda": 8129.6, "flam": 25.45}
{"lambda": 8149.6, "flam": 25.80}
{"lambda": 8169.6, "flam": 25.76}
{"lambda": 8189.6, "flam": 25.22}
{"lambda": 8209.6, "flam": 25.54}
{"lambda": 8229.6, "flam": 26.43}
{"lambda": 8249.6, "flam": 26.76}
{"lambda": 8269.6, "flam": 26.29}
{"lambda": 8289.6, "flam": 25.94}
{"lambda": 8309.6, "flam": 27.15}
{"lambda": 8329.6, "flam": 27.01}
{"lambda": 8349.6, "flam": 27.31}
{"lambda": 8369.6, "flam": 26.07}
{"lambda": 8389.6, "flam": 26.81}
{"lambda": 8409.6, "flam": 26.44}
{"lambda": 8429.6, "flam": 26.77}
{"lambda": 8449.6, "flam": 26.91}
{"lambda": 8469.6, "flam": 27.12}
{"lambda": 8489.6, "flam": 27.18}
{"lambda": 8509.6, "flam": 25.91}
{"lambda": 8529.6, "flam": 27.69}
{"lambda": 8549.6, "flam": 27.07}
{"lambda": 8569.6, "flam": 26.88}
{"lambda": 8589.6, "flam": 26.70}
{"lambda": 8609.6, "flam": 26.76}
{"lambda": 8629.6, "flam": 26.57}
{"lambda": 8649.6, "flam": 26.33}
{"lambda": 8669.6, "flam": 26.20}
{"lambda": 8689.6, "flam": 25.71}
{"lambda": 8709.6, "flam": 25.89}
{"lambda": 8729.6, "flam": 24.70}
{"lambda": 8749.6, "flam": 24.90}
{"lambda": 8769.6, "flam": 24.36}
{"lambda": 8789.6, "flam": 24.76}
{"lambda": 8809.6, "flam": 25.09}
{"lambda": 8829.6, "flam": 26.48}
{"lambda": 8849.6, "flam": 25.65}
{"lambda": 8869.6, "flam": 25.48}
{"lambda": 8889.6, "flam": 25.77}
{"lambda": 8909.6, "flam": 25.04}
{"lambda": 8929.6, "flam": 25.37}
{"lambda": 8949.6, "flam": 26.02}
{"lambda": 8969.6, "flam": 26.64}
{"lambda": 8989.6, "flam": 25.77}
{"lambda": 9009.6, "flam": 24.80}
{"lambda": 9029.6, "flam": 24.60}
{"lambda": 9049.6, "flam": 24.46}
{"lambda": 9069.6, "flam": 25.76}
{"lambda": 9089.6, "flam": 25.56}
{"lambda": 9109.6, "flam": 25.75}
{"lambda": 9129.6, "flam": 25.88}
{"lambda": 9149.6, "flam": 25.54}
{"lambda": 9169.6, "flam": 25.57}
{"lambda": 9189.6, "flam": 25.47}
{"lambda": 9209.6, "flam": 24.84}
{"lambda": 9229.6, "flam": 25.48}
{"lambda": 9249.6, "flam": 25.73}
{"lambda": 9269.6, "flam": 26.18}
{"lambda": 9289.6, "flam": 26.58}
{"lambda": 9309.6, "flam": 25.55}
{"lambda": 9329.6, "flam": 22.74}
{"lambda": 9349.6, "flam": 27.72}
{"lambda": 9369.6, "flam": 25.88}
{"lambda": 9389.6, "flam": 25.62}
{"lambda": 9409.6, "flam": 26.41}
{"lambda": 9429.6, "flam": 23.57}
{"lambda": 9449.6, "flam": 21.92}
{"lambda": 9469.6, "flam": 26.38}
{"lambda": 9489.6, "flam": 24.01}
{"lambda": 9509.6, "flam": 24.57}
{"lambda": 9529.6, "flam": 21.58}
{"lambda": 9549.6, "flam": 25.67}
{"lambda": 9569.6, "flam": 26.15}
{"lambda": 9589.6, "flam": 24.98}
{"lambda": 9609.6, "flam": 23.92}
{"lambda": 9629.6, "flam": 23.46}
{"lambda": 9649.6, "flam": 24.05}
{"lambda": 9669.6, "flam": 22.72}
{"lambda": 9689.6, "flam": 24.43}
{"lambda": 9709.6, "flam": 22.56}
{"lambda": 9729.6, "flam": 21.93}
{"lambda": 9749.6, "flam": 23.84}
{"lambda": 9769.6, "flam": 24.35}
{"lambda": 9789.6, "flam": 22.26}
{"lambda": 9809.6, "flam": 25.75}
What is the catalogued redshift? 0.14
